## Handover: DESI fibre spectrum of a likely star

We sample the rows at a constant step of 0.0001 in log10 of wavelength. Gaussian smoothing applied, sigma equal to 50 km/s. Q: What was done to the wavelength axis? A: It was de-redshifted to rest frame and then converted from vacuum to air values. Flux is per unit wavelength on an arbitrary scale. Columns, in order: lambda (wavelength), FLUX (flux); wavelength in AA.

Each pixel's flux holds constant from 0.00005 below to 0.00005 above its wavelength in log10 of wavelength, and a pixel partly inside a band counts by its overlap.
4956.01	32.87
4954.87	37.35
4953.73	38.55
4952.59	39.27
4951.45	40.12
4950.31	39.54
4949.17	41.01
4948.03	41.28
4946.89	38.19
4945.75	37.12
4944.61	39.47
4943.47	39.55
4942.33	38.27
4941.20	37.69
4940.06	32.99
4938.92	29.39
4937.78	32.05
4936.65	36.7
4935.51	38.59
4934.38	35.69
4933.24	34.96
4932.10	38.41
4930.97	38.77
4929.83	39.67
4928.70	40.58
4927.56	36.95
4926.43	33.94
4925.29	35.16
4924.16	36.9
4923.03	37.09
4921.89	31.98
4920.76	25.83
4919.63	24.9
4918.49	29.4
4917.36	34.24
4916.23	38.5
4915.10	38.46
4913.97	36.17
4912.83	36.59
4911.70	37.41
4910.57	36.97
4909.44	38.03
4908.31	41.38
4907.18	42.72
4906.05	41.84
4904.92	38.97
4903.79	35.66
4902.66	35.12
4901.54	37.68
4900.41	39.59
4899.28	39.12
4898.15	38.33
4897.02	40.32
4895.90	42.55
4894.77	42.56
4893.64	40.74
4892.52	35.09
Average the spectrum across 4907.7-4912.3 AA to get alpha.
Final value 38.5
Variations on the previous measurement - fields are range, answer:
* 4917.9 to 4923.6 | 29.9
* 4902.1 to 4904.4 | 35.5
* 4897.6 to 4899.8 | 38.7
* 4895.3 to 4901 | 40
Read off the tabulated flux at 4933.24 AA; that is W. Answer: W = 34.96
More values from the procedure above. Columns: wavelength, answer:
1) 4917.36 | 34.24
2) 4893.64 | 40.74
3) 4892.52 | 35.09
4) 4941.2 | 37.69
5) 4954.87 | 37.35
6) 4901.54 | 37.68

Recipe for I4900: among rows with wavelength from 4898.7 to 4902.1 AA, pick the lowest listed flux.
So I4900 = 37.68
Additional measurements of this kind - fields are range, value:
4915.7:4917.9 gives 34.24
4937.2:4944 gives 29.39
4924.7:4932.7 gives 33.94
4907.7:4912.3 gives 36.97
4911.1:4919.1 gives 29.4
